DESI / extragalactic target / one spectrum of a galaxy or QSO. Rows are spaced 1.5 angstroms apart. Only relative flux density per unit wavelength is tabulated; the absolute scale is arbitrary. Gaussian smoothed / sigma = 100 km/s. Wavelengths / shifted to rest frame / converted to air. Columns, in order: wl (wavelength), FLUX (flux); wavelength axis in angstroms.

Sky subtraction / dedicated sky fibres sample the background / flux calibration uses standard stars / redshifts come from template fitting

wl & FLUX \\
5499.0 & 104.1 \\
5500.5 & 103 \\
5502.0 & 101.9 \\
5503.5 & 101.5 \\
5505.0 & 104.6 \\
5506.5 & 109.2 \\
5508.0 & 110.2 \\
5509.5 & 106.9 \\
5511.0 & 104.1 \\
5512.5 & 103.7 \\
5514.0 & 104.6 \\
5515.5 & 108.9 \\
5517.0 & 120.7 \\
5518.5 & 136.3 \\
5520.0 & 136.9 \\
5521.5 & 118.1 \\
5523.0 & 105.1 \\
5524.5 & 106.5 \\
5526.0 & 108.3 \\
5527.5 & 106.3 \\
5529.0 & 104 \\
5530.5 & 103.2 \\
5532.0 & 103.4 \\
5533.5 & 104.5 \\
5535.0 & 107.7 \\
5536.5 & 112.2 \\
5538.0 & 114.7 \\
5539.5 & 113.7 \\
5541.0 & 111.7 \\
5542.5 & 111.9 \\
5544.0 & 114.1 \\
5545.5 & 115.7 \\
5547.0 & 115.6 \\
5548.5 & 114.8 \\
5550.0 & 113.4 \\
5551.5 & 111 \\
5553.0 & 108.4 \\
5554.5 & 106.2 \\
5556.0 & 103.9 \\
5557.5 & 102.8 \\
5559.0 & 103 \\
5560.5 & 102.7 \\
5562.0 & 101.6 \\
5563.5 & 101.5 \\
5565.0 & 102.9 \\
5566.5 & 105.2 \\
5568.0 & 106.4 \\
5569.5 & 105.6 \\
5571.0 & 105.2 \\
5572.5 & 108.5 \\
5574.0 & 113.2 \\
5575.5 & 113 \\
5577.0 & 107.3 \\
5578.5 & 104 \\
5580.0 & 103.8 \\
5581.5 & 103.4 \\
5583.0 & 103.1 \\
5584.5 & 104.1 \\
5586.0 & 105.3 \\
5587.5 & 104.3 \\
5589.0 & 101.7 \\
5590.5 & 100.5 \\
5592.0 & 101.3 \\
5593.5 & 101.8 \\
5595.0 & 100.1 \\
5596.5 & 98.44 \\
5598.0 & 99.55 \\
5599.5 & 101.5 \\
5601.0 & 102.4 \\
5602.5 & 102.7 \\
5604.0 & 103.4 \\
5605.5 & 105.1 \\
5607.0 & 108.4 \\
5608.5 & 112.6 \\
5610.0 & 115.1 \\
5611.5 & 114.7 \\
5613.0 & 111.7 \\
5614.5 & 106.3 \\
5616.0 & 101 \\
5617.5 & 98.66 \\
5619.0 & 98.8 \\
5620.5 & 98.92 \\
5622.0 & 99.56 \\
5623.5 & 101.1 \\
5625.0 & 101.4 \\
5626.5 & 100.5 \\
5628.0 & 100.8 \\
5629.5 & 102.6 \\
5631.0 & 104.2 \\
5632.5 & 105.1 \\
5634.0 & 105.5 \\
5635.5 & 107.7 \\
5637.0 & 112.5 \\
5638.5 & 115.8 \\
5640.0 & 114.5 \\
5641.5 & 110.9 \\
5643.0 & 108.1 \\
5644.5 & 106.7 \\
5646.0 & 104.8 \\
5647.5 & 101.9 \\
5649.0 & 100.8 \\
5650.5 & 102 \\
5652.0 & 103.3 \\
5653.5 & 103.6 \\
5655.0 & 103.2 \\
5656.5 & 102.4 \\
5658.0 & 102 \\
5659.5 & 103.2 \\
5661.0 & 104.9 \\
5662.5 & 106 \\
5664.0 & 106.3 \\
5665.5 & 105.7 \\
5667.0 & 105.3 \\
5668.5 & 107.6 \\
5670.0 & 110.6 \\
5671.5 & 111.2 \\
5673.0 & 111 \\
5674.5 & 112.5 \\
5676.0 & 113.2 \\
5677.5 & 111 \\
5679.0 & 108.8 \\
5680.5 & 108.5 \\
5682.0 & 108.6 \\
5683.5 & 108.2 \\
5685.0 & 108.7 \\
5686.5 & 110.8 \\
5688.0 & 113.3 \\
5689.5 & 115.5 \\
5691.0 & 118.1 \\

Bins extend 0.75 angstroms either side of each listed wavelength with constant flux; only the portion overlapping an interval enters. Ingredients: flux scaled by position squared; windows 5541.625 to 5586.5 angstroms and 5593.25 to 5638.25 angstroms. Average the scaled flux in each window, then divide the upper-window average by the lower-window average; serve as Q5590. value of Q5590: 0.99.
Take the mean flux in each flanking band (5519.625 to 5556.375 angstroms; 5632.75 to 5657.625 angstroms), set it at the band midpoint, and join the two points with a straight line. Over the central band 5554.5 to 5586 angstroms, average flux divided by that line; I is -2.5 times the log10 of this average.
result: 0.04 mag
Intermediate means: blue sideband 111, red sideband 106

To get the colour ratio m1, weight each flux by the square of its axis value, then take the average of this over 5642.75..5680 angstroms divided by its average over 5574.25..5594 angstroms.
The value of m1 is 1.0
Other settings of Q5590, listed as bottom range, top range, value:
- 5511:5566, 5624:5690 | 1.02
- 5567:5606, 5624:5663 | 1.03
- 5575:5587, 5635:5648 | 1.06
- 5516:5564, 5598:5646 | 0.98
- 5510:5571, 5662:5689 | 1.05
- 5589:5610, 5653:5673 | 1.05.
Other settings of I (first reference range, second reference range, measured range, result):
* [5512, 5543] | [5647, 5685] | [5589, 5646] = 0.04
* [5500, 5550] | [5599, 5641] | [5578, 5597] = 0.05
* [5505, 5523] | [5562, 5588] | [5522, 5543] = 0.03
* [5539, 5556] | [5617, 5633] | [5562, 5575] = 0.03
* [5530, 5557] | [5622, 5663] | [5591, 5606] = 0.06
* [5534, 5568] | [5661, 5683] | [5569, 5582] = 0.02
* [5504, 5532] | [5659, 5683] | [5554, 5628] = 0.06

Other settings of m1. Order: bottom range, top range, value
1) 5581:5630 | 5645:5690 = 1.06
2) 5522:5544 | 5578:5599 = 0.96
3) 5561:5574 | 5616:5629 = 0.97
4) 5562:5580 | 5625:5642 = 1.03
